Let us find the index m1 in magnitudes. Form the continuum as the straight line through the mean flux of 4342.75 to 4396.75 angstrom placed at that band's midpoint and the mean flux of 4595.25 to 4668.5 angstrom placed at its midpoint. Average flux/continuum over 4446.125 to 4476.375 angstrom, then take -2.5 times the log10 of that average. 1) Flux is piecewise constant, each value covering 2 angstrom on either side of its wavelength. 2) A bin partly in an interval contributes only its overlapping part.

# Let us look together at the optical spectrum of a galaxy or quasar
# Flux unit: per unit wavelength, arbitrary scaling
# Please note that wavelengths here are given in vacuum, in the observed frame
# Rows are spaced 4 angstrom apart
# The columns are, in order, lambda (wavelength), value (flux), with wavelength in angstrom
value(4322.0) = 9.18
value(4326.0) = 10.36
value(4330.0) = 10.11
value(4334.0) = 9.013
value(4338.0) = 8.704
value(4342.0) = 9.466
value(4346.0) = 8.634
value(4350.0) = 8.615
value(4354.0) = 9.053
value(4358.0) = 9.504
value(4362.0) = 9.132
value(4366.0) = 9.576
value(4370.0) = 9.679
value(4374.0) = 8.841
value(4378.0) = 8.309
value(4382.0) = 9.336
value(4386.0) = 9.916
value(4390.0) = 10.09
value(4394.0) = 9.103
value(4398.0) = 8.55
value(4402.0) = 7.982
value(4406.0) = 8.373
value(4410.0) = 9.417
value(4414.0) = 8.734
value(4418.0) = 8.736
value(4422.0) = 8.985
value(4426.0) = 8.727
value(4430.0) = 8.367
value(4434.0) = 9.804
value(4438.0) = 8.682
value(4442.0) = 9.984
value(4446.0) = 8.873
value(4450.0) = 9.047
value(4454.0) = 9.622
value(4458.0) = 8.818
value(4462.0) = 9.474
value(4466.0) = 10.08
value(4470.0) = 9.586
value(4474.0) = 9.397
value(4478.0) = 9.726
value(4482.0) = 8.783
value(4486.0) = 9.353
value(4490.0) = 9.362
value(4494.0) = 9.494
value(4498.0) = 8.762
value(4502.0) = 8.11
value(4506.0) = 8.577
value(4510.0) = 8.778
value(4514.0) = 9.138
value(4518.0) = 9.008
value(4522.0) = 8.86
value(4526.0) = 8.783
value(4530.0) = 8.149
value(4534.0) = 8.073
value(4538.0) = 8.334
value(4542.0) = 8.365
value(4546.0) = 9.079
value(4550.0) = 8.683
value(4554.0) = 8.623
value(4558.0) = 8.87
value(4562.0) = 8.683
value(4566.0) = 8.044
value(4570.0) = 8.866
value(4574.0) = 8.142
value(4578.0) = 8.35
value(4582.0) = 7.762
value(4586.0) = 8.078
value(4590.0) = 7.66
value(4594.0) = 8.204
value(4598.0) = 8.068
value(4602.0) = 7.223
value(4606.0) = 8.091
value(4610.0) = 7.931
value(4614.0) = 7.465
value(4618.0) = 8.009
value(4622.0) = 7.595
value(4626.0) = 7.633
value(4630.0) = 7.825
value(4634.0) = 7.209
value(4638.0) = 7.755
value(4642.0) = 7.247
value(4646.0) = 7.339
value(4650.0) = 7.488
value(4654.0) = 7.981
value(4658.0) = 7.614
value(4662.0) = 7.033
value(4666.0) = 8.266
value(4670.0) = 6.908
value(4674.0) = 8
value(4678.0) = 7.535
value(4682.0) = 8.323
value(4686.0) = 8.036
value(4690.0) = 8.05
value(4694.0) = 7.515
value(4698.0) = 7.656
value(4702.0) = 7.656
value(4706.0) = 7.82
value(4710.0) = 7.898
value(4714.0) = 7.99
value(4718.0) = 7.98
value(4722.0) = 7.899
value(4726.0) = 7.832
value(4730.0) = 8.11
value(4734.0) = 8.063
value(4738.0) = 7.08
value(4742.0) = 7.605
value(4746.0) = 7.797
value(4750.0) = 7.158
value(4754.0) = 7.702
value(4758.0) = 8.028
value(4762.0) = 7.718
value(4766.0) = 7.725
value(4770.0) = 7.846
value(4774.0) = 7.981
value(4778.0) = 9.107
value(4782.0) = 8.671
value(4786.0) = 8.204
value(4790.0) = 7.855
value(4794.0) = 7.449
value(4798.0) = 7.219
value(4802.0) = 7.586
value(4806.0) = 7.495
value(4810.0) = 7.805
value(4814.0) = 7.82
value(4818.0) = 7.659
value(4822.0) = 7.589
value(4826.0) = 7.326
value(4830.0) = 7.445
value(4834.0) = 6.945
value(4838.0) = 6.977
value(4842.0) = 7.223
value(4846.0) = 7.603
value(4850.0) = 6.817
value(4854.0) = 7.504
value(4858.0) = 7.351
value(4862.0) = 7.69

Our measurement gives -0.09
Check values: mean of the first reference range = 9.21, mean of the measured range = 9.4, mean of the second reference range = 7.65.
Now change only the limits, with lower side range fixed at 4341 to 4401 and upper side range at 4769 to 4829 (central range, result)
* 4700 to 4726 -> 0.03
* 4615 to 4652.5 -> 0.11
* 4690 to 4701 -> 0.07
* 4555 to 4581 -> 0.01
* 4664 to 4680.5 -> 0.07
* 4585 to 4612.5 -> 0.08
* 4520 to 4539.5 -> 0.03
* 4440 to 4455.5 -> -0.05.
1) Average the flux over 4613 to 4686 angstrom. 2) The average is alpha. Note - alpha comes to 7.64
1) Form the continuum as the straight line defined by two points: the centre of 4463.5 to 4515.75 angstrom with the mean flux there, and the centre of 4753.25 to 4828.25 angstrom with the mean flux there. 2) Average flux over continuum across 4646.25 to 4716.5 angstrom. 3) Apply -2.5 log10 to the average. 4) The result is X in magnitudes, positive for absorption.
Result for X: 0.08 mag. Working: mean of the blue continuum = 9.17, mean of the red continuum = 7.83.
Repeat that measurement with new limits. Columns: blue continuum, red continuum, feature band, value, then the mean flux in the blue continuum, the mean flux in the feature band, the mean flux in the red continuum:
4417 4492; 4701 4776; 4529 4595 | 0.04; 9.24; 8.36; 7.79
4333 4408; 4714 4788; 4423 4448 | -0.03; 9.05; 9.07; 7.92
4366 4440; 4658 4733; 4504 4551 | -0.02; 9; 8.65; 7.8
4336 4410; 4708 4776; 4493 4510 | -0.01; 9.06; 8.7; 7.79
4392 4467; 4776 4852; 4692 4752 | 0.03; 9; 7.74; 7.62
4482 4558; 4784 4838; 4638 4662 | 0.10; 8.76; 7.51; 7.55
